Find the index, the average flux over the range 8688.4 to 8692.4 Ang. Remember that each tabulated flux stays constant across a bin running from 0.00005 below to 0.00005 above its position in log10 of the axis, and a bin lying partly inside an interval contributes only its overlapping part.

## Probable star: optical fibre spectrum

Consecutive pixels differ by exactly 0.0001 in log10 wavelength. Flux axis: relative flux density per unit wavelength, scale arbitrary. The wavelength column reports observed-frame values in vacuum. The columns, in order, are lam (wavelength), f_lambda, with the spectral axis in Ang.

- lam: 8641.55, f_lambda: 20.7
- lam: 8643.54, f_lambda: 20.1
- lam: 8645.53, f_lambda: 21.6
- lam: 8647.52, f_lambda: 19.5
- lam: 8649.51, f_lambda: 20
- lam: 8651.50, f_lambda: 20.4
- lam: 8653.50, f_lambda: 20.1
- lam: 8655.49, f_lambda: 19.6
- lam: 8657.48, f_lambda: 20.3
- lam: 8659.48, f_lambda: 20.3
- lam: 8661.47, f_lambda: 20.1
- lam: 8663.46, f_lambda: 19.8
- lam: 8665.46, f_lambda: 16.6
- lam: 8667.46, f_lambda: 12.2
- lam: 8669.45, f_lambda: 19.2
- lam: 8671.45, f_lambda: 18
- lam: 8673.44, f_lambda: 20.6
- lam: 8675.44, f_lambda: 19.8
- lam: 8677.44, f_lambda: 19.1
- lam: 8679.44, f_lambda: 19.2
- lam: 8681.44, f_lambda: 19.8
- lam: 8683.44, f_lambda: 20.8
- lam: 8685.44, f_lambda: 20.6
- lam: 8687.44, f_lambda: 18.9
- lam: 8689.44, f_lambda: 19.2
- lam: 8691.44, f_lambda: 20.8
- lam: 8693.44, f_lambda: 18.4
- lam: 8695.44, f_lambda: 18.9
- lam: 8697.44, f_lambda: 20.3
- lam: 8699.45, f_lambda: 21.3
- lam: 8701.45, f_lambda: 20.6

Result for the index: 20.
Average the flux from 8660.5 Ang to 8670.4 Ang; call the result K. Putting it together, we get 17.6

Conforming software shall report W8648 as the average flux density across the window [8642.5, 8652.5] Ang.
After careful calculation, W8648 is 20.3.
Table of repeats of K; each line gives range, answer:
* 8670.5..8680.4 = 19.3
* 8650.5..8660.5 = 20.1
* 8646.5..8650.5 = 19.8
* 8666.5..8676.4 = 18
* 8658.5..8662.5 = 20.2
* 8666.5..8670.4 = 15.7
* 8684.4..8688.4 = 19.8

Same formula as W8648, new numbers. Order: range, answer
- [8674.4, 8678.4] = 19.4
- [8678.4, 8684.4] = 19.9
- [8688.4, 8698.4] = 19.5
